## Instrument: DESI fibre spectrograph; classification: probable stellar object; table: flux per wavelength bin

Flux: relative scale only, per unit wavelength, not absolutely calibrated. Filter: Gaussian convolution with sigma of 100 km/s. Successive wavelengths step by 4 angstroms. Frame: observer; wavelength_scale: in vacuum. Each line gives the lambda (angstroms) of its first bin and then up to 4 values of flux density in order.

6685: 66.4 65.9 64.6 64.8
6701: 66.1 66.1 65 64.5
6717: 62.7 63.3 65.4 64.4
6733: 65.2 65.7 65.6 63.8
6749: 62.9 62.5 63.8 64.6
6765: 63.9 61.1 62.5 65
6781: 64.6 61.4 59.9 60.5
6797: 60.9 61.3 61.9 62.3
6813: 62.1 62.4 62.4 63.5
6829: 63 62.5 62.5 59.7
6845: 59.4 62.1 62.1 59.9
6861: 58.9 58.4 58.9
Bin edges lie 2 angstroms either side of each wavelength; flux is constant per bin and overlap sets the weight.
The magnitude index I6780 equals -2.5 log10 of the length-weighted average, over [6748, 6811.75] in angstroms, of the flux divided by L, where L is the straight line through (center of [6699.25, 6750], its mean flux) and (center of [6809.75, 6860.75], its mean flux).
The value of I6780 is 0.01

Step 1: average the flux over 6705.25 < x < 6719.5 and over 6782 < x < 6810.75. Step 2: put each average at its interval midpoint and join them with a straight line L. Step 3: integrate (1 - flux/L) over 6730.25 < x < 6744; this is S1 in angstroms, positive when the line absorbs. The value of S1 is -0.4 angstroms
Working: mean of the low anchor 64.3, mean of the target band 65.3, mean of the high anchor 61.3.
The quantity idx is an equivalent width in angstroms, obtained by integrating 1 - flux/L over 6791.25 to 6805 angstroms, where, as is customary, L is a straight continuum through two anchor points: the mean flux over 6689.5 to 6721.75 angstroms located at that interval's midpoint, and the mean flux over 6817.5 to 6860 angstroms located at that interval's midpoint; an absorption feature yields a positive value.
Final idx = 0.3 angstroms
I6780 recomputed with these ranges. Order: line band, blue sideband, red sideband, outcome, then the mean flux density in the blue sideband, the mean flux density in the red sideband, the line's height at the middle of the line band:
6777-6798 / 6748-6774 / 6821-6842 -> 0.017 mag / 63.1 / 62.4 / 62.8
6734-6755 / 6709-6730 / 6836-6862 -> -0.012 mag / 64.1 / 60.7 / 63.5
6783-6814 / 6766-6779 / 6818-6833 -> 0.029 mag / 62.9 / 62.9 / 62.9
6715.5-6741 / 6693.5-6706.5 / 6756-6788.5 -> 0.001 mag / 65.5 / 63.2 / 64.6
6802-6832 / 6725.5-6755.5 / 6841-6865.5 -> -0.016 mag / 64.3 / 60.2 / 61.5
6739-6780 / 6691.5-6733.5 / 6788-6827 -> -0.006 mag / 64.7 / 61.8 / 63.3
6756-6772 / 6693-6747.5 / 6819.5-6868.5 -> 0.004 mag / 64.8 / 61.1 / 63.5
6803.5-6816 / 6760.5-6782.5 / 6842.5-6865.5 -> -0.002 mag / 63.5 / 60.2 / 62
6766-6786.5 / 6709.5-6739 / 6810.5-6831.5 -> 0.009 mag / 64.5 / 62.7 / 63.5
